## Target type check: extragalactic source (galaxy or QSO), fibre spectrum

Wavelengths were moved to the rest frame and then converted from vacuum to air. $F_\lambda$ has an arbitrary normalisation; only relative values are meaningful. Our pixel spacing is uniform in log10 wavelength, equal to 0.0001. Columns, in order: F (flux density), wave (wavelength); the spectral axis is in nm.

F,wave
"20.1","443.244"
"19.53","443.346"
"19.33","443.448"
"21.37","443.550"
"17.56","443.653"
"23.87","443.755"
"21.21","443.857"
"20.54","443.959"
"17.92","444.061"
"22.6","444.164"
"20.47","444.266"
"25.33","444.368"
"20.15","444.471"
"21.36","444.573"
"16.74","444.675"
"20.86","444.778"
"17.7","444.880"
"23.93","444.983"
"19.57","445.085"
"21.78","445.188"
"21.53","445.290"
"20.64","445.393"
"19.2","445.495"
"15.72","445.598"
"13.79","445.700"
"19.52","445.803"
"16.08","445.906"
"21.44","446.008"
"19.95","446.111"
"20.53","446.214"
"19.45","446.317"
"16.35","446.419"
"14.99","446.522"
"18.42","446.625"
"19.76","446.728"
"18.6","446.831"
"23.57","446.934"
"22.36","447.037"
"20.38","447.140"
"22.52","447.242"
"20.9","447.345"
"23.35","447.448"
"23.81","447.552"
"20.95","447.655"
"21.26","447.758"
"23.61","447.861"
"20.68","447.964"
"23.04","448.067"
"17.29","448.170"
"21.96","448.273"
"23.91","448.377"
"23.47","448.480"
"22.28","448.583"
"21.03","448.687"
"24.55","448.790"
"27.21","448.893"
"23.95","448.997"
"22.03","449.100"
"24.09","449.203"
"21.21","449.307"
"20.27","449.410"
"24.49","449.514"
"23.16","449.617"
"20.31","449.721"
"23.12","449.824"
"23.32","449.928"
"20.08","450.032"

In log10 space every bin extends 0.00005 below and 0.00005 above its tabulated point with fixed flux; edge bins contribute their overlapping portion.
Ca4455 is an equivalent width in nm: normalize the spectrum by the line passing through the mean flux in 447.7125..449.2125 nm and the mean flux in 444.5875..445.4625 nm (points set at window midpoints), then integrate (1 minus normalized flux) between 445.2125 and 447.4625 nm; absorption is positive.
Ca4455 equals 0.19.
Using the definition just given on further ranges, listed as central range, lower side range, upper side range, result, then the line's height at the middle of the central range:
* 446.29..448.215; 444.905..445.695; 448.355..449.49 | 0.09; 21.6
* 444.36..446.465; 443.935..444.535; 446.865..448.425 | 0.19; 21.4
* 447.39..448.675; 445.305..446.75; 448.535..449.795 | -0.05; 21.2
